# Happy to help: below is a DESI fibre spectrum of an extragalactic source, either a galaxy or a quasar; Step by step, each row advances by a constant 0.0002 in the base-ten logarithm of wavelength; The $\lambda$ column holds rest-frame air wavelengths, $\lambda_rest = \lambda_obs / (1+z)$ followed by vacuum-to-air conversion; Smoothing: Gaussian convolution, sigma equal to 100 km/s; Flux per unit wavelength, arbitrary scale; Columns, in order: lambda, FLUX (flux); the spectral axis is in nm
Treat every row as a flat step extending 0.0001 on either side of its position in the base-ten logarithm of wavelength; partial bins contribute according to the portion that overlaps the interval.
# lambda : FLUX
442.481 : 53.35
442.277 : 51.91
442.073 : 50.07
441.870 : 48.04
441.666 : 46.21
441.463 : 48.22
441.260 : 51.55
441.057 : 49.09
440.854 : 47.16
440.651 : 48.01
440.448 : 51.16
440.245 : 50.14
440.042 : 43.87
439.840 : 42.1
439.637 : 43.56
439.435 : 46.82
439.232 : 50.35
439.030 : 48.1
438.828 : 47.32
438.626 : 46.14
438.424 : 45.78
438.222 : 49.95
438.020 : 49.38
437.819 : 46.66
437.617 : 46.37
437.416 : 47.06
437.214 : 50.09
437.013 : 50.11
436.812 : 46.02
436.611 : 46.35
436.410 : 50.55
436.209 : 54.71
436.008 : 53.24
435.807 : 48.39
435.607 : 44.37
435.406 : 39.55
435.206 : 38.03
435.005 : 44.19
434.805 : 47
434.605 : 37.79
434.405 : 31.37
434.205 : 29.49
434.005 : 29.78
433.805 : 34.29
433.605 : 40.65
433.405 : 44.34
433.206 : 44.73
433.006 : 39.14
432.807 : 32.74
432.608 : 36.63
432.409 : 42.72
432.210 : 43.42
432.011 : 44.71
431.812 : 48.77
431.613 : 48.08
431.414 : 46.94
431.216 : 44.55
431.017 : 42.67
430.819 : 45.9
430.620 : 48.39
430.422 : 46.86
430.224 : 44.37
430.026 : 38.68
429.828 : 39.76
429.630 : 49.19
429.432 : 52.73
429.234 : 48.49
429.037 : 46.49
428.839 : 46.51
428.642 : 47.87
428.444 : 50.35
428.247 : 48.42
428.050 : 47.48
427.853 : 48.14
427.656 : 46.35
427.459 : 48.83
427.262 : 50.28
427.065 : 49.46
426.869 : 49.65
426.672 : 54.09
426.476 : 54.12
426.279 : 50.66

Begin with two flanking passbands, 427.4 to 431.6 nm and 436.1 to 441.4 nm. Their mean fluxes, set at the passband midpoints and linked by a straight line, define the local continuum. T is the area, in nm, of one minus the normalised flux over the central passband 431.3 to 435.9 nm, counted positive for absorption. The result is 0.63 nm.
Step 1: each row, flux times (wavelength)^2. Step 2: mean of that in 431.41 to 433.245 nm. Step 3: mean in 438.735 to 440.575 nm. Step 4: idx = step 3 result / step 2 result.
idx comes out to 1.15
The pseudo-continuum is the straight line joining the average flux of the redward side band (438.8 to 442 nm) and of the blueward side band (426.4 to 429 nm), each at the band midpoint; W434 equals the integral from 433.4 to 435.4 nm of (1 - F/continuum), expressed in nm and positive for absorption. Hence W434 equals 0.45 nm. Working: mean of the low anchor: 49.2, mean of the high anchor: 47.6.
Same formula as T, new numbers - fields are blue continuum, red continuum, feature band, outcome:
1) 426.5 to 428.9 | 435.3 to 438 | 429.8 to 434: 0.526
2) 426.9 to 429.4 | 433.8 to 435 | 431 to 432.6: -0.150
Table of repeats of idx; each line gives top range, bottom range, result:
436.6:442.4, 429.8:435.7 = 1.20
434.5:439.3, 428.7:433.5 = 1.08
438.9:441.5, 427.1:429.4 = 1.04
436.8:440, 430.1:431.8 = 1.06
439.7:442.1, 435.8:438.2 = 0.99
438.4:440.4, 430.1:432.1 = 1.05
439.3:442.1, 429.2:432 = 1.08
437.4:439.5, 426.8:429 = 1.03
